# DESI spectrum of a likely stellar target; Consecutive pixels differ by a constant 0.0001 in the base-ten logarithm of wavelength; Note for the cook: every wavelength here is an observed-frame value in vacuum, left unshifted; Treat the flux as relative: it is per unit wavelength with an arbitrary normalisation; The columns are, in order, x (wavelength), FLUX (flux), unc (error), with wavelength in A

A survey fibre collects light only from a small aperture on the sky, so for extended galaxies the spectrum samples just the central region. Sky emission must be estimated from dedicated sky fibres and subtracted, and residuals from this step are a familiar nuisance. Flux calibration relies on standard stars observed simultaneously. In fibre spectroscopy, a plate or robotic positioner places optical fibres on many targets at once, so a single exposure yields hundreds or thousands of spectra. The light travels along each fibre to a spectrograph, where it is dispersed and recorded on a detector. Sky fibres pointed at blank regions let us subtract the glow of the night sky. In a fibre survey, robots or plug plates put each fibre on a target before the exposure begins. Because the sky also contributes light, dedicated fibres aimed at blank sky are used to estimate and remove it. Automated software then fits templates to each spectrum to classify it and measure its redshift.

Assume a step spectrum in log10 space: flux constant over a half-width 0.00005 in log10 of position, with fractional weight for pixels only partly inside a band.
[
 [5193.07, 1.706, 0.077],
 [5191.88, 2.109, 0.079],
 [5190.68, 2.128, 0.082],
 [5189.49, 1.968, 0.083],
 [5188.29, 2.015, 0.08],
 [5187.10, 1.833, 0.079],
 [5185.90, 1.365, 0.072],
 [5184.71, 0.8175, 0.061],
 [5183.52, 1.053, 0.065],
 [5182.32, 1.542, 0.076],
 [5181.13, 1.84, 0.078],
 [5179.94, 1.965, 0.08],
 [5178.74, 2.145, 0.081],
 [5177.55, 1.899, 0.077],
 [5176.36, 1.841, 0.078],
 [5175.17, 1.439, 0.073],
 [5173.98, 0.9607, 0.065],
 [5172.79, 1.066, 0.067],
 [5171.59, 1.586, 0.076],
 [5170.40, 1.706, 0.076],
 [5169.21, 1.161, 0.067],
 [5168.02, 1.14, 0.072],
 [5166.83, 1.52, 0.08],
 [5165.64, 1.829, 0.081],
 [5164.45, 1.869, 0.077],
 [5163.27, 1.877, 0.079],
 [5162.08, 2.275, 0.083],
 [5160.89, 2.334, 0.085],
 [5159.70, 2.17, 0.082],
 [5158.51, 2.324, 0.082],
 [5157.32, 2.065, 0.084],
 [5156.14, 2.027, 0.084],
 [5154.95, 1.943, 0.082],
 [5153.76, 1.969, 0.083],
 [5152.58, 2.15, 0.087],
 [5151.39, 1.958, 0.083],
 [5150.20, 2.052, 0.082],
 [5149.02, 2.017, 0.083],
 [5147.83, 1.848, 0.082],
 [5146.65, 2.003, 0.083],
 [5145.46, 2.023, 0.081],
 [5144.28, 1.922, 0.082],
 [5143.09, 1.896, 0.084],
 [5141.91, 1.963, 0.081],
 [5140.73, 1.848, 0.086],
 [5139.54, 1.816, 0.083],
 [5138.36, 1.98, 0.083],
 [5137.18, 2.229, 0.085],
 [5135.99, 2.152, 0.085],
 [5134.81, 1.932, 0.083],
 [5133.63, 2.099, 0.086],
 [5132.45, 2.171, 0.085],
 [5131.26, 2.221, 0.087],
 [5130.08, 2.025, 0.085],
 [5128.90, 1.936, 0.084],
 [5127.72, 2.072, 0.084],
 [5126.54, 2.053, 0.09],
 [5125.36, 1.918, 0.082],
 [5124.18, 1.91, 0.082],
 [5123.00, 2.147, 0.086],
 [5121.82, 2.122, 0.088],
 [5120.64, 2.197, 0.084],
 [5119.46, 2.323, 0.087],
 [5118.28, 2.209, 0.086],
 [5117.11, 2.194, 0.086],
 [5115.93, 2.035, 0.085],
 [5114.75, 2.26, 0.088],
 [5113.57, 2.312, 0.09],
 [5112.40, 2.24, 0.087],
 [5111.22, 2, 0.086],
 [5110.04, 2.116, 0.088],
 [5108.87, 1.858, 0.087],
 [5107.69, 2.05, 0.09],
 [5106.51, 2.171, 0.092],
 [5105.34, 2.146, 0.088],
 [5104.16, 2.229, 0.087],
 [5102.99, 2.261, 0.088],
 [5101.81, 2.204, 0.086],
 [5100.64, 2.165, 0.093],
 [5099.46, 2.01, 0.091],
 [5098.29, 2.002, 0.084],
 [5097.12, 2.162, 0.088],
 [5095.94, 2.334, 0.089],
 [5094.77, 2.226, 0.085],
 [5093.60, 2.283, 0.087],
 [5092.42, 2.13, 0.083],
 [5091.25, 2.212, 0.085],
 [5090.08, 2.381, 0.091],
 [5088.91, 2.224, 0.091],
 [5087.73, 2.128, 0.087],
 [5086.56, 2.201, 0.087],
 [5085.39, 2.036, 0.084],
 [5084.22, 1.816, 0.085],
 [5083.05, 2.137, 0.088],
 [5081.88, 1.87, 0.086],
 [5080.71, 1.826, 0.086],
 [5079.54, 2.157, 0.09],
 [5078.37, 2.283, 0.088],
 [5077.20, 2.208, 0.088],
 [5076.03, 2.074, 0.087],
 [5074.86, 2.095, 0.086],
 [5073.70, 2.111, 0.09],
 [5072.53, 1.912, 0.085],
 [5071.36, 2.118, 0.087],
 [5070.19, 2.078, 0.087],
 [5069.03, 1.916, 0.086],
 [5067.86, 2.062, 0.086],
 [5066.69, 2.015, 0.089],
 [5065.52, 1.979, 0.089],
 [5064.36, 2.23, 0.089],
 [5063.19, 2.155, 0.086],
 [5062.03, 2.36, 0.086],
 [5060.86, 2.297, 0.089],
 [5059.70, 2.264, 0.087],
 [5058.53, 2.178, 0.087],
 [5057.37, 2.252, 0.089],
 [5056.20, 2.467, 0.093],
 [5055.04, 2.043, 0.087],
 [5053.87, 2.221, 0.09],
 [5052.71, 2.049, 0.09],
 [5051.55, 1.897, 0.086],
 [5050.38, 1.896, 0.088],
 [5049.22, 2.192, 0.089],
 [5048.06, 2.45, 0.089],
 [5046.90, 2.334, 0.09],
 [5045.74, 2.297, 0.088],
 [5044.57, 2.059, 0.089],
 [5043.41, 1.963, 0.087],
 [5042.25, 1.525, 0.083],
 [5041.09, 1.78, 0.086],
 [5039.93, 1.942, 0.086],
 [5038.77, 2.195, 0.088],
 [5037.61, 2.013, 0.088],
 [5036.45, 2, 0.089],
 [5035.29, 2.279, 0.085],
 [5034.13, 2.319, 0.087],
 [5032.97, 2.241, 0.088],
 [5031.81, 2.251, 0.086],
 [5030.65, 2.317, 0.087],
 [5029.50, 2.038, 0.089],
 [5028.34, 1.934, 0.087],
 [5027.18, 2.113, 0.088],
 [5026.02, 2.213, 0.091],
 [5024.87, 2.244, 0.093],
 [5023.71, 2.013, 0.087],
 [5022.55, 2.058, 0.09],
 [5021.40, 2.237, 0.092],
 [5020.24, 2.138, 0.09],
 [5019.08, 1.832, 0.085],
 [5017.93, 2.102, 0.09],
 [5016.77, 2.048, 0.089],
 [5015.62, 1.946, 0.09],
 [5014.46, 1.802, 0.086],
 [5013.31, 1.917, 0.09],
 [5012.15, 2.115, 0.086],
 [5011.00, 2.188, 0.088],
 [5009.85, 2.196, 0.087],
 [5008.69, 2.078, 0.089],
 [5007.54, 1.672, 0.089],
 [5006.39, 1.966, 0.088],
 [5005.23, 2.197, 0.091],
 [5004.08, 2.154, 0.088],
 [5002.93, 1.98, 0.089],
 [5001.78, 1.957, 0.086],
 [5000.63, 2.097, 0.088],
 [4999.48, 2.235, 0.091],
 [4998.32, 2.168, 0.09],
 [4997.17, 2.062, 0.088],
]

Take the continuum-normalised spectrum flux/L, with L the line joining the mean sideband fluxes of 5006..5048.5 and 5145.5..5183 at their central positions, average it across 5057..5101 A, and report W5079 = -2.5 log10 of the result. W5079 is -0.08 mag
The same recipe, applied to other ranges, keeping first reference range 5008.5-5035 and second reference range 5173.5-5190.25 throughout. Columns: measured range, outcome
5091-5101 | -0.152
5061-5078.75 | -0.079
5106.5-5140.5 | -0.161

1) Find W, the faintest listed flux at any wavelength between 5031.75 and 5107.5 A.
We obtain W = 1.525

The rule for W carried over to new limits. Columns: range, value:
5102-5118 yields 1.858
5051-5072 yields 1.897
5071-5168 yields 1.52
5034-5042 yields 1.78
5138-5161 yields 1.816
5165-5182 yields 0.9607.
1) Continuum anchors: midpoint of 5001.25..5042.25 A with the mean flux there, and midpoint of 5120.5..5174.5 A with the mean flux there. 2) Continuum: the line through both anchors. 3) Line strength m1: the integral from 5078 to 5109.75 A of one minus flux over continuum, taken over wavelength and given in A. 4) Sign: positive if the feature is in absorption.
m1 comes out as -2.3 A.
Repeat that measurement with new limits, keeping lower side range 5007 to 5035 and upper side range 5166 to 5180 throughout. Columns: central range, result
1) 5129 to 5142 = -2.9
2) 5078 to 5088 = -1.0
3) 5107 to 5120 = -3.0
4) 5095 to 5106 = -2.3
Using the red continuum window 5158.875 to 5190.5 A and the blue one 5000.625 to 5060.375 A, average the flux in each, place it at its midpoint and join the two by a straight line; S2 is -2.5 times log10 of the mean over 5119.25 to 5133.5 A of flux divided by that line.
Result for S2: -0.152 mag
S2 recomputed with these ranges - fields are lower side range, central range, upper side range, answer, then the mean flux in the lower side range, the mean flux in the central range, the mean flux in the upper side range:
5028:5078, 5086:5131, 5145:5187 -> -0.11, 2.12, 2.14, 1.76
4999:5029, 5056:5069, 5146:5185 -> -0.11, 2.05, 2.18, 1.78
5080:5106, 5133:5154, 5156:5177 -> -0.08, 2.14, 1.99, 1.73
